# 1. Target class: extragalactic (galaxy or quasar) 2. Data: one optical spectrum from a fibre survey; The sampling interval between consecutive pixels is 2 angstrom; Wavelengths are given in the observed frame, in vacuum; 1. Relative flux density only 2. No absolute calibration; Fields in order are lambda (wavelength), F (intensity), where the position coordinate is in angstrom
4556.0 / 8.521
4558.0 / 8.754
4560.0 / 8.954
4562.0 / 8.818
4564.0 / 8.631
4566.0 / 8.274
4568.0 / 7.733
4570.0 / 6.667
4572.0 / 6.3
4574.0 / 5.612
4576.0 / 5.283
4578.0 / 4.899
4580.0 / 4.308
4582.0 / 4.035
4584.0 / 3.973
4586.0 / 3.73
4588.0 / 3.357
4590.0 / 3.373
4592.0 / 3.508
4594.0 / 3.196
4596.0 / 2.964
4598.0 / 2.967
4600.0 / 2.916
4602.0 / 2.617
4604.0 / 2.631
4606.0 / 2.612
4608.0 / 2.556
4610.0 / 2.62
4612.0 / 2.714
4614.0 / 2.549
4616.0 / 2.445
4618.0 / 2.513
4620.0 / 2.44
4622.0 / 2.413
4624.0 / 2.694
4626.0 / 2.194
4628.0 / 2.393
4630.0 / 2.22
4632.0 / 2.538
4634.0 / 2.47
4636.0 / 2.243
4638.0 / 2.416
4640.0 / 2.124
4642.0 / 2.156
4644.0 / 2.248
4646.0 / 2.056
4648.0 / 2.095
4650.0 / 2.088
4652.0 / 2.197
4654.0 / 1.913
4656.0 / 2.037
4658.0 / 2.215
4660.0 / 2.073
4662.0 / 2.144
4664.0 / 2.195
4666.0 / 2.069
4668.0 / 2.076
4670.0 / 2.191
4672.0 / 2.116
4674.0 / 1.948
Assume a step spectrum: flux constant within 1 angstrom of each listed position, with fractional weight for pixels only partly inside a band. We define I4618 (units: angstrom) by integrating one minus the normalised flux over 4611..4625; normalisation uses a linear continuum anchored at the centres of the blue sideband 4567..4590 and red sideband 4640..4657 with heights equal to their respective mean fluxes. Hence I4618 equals 3.4 angstrom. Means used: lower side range 5.01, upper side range 2.1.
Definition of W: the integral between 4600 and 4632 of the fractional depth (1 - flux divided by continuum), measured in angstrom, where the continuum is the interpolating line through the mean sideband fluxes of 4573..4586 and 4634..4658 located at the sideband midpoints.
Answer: 7.1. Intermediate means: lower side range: 4.61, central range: 2.52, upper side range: 2.16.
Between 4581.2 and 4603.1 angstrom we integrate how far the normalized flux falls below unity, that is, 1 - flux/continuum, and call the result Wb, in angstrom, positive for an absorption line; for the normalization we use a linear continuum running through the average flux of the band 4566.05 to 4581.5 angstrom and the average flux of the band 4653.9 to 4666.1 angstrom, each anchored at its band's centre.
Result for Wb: 7.72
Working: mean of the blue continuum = 5.92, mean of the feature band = 3.32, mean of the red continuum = 2.11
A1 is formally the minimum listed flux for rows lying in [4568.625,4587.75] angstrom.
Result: 3.73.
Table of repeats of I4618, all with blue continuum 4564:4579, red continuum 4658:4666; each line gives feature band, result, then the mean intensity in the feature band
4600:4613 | 5.9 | 2.65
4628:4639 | 3.6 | 2.38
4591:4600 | 3.8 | 3.13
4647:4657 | 2.1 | 2.07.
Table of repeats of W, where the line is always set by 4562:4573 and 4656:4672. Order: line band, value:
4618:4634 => 7.0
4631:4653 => 7.4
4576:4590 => 5.6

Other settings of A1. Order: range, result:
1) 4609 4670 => 1.913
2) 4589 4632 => 2.194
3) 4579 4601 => 2.916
